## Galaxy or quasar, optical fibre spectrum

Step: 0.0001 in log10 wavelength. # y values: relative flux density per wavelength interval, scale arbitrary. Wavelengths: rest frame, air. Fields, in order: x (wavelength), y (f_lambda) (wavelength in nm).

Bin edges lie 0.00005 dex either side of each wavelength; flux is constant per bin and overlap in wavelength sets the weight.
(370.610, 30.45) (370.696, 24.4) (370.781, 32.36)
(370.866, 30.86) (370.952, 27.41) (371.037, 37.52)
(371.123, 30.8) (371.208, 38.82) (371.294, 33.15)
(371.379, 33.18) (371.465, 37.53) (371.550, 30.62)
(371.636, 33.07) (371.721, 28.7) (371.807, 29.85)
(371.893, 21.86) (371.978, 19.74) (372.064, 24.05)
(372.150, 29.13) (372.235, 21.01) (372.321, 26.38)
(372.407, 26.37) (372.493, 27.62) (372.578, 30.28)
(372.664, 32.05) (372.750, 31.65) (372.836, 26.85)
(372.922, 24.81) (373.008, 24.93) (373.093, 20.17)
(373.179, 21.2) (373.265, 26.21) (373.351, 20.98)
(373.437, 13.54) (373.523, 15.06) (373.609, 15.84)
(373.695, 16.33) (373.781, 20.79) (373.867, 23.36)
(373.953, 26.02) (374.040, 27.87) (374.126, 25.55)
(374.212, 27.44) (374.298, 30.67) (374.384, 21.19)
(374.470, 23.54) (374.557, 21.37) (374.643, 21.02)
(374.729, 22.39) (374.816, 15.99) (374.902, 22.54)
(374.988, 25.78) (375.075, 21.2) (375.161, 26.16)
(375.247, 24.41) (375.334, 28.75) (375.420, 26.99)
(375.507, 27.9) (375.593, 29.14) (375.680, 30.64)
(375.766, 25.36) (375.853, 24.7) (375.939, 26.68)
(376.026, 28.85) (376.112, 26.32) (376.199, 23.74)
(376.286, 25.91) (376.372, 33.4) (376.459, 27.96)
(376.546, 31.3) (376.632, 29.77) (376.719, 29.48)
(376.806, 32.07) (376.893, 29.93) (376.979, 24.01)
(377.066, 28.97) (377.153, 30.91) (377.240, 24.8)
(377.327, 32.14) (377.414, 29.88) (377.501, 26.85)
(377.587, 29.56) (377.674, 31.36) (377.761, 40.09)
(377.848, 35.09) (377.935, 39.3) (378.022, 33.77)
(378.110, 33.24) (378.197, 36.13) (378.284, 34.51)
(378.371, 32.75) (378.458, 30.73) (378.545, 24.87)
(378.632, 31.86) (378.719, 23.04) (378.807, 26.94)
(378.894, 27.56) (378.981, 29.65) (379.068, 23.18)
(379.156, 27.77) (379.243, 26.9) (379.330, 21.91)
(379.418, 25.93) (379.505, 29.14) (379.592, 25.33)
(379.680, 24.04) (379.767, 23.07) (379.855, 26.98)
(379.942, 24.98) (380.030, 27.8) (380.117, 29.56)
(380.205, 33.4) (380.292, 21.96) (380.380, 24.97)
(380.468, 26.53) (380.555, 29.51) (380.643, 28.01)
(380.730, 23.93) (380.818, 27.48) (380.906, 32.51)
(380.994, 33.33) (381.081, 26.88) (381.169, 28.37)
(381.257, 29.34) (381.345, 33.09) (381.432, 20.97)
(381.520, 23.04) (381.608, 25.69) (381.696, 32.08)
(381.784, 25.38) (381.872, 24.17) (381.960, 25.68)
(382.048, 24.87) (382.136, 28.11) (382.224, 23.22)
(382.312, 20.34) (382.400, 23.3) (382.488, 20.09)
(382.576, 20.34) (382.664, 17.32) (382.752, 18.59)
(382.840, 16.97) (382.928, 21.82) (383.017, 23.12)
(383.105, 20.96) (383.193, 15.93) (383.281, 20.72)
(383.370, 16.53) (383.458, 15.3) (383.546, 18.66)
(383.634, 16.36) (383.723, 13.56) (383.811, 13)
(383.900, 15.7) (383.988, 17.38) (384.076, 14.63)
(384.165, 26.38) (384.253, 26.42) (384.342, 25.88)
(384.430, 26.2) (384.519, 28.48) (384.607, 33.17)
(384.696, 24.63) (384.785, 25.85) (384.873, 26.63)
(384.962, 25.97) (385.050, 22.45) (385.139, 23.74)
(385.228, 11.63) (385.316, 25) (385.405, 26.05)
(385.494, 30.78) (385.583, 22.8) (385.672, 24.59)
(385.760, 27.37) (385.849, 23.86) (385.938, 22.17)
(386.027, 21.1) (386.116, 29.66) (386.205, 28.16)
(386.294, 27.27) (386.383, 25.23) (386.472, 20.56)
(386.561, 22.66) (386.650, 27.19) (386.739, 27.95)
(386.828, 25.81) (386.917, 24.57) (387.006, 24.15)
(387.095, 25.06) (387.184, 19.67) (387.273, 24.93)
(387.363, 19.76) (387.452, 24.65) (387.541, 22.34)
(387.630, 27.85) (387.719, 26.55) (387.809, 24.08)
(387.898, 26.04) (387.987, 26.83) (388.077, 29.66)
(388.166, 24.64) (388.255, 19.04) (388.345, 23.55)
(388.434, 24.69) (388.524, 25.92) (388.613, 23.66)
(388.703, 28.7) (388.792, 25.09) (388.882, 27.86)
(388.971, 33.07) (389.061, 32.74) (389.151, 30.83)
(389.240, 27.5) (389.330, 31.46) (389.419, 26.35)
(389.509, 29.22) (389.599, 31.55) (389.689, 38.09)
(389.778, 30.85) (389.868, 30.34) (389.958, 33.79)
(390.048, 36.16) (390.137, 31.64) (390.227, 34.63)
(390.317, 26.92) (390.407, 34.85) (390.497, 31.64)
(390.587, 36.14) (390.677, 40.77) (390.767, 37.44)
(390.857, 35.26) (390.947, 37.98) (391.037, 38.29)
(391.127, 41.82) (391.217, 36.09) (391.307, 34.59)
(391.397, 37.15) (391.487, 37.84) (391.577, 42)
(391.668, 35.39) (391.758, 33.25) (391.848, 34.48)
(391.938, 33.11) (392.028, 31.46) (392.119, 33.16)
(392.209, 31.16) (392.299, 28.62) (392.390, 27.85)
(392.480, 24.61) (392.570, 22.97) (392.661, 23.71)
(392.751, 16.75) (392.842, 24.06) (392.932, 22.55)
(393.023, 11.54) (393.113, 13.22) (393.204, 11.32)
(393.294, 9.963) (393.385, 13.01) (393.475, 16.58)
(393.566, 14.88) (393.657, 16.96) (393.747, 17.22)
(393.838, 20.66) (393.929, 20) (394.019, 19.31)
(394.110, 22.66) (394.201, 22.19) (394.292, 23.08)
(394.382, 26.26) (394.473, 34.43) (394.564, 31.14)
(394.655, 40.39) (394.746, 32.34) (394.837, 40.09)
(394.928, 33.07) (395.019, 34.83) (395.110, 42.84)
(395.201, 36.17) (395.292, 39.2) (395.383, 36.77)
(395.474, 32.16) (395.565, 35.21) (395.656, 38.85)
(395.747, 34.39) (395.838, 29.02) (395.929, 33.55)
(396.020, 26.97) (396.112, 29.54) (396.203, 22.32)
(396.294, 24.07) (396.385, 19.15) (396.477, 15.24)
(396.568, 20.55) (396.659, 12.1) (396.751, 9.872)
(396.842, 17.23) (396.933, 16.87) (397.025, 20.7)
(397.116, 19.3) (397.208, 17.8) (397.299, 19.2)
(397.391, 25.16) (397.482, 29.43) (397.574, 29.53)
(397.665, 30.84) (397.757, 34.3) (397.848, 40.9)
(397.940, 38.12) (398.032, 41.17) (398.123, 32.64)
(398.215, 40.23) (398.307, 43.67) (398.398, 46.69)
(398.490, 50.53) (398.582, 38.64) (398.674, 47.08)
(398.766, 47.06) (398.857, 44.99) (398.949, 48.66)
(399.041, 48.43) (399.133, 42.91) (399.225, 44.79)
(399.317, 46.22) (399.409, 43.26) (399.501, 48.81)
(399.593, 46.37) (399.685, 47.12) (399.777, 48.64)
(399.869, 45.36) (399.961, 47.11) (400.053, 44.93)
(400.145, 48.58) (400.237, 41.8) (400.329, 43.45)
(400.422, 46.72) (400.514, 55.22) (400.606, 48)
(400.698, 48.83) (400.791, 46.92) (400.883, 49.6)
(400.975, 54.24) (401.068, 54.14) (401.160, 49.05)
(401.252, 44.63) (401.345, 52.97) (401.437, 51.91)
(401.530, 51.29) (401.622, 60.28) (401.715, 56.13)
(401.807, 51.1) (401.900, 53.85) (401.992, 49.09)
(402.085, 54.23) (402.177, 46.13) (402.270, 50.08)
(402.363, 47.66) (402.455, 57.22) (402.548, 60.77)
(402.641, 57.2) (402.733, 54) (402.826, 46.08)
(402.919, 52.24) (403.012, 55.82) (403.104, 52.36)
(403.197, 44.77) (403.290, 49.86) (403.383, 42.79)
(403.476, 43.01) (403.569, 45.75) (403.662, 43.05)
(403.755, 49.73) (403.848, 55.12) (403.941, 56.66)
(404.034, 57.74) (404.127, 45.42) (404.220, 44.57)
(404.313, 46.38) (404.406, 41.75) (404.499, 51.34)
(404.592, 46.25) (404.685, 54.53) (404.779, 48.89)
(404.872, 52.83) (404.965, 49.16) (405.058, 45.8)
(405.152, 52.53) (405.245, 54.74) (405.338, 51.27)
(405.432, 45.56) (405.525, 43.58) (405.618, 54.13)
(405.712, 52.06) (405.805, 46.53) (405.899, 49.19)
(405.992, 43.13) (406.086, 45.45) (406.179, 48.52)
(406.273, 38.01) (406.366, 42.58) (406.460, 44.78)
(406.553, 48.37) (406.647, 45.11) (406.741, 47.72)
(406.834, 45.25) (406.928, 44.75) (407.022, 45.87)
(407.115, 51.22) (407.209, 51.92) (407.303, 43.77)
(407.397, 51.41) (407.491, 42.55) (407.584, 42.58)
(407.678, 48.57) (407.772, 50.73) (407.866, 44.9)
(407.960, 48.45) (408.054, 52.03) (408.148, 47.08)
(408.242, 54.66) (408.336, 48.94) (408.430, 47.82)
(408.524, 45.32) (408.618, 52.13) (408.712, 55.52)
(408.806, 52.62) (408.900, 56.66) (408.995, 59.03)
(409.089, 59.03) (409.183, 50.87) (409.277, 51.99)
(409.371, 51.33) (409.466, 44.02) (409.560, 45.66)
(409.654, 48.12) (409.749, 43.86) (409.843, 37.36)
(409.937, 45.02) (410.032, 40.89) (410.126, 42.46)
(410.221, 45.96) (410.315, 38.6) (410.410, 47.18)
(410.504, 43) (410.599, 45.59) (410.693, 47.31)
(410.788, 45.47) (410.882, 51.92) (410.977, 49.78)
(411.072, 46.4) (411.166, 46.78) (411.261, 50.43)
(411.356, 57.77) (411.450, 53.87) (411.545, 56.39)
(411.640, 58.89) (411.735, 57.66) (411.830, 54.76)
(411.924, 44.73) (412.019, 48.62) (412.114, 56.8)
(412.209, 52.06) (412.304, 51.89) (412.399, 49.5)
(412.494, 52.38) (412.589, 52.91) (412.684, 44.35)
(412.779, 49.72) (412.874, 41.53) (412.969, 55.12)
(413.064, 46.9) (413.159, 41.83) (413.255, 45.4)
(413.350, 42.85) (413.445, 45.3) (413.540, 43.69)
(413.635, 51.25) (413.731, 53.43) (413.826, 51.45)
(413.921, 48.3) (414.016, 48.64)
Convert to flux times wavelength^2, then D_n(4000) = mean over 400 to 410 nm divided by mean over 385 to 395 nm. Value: 1.94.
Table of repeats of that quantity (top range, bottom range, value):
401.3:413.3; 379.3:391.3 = 2.10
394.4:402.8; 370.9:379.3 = 1.65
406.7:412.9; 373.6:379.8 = 2.12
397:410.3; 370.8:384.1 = 2.06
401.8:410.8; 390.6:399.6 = 1.67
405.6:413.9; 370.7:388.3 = 2.19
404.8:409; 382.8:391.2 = 2.04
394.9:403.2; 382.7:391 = 1.69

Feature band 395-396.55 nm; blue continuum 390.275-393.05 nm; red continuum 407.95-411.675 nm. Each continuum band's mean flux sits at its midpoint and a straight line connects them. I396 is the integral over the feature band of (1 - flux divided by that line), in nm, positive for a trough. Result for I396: 0.21 nm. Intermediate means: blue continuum 31.8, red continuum 49.1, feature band 30.9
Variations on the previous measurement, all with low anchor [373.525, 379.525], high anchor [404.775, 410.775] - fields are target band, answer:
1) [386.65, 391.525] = 0.81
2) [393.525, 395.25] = 0.50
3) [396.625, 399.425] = 0.48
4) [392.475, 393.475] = 0.55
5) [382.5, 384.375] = 0.77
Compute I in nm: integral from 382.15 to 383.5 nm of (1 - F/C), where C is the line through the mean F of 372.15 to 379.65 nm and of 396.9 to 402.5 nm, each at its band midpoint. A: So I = 0.507 nm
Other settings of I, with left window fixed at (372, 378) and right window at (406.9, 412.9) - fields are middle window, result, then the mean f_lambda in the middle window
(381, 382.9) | 0.40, 24.4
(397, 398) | 0.32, 28.1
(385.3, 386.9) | 0.39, 25.4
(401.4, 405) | -0.48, 50.7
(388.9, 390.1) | 0.14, 31.6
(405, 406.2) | -0.06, 48.7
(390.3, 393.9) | 0.91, 27.9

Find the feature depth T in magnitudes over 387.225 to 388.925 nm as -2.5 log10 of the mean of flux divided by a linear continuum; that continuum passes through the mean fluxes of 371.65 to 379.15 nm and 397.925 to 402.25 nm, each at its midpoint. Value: 0.44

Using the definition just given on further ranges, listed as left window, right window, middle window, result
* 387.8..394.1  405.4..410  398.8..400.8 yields -0.21 mag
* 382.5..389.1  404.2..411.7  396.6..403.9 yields -0.10 mag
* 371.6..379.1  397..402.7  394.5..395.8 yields 0.15 mag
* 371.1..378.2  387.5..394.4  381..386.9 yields 0.18 mag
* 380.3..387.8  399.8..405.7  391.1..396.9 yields 0.35 mag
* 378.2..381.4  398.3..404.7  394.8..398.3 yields 0.45 mag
